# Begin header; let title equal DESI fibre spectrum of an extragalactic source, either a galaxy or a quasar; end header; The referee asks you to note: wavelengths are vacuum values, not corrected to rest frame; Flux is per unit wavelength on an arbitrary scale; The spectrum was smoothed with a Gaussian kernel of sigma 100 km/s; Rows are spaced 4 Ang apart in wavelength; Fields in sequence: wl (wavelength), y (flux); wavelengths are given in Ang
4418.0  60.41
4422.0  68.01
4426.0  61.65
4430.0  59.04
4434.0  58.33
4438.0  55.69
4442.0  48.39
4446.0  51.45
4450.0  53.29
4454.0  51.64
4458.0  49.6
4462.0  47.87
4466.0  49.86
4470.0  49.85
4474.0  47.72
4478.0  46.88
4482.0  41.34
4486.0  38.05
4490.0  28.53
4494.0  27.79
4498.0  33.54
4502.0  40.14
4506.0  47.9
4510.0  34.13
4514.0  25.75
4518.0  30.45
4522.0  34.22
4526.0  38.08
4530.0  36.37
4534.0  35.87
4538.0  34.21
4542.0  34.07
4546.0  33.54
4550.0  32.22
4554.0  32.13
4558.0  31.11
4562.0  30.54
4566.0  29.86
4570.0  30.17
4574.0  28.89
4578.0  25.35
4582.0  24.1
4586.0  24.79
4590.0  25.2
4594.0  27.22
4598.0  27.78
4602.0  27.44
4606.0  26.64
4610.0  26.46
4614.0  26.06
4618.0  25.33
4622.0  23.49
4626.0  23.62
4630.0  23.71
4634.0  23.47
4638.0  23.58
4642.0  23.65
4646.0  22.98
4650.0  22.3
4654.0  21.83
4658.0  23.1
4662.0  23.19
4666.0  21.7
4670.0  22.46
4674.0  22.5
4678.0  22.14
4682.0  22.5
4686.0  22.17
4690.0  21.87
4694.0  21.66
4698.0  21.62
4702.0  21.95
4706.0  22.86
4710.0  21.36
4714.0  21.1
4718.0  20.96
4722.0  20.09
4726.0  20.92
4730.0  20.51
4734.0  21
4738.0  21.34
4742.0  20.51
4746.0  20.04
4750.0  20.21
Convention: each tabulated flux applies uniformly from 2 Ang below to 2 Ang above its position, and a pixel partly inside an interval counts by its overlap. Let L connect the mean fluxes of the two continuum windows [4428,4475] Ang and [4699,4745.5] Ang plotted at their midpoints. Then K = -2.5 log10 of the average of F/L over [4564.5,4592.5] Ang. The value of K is 0.36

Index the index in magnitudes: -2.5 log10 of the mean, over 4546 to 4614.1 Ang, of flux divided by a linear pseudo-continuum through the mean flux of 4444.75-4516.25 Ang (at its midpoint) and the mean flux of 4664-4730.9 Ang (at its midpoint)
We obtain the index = 0.17 mag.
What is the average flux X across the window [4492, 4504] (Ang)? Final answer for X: 33.8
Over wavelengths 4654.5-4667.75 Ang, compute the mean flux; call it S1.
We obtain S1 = 22.6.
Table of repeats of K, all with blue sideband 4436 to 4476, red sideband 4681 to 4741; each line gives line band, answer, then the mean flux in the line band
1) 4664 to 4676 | 0.17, 22.2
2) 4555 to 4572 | 0.25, 30.5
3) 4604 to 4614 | 0.24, 26.5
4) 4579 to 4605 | 0.32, 26.1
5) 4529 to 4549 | 0.19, 34.6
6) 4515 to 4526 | 0.30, 32.8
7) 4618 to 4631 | 0.29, 23.9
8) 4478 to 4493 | 0.27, 36.9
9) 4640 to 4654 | 0.25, 22.8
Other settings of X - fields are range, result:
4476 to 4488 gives 42.1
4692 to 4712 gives 21.9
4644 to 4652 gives 22.6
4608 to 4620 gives 25.9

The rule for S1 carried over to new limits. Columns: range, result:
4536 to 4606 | 29.3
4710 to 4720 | 21.1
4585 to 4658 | 24.7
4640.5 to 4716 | 22.3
